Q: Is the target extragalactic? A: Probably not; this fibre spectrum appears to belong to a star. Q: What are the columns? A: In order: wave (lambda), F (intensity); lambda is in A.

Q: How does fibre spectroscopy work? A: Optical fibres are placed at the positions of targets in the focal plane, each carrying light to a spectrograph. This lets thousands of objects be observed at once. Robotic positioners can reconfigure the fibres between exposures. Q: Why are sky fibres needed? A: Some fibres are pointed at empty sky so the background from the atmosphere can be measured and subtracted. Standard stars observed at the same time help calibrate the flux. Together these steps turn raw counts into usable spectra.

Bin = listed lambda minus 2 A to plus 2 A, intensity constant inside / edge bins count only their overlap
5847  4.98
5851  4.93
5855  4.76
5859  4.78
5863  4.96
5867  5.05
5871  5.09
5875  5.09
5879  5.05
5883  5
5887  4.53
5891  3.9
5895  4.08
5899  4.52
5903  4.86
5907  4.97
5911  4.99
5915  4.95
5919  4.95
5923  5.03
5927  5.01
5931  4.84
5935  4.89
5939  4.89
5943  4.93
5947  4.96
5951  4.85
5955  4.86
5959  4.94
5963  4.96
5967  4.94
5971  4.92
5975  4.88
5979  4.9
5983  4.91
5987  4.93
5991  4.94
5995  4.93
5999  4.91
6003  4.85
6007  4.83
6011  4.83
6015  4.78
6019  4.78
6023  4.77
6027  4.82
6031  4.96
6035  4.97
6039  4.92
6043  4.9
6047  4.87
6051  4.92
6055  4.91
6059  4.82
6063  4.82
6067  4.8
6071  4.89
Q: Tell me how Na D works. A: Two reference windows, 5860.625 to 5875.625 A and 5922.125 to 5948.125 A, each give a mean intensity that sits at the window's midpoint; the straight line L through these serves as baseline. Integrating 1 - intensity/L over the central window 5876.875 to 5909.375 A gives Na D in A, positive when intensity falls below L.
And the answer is 2.5 A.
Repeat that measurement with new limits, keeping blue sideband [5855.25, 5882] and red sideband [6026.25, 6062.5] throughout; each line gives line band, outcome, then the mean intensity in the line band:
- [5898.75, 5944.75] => 0.4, 4.92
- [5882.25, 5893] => 1.2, 4.42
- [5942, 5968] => 0.1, 4.92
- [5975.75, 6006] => 0.1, 4.91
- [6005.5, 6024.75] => 0.5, 4.8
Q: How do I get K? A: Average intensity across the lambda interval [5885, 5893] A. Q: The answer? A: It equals 4.21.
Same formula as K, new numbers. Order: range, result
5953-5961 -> 4.9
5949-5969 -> 4.91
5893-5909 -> 4.61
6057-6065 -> 4.82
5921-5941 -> 4.93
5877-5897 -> 4.51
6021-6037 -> 4.88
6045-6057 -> 4.9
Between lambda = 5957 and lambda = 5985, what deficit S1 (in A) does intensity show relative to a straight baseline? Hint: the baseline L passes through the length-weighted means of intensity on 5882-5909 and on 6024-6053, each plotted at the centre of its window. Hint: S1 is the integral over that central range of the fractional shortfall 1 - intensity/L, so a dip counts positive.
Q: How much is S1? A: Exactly -1.14 A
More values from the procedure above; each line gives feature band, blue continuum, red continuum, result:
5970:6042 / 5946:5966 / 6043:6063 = 0.2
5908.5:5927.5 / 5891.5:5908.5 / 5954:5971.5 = -1.4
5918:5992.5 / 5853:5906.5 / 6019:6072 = -1.8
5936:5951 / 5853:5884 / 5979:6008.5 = 0.0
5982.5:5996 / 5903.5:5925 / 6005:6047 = -0.1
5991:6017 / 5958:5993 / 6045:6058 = 0.3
